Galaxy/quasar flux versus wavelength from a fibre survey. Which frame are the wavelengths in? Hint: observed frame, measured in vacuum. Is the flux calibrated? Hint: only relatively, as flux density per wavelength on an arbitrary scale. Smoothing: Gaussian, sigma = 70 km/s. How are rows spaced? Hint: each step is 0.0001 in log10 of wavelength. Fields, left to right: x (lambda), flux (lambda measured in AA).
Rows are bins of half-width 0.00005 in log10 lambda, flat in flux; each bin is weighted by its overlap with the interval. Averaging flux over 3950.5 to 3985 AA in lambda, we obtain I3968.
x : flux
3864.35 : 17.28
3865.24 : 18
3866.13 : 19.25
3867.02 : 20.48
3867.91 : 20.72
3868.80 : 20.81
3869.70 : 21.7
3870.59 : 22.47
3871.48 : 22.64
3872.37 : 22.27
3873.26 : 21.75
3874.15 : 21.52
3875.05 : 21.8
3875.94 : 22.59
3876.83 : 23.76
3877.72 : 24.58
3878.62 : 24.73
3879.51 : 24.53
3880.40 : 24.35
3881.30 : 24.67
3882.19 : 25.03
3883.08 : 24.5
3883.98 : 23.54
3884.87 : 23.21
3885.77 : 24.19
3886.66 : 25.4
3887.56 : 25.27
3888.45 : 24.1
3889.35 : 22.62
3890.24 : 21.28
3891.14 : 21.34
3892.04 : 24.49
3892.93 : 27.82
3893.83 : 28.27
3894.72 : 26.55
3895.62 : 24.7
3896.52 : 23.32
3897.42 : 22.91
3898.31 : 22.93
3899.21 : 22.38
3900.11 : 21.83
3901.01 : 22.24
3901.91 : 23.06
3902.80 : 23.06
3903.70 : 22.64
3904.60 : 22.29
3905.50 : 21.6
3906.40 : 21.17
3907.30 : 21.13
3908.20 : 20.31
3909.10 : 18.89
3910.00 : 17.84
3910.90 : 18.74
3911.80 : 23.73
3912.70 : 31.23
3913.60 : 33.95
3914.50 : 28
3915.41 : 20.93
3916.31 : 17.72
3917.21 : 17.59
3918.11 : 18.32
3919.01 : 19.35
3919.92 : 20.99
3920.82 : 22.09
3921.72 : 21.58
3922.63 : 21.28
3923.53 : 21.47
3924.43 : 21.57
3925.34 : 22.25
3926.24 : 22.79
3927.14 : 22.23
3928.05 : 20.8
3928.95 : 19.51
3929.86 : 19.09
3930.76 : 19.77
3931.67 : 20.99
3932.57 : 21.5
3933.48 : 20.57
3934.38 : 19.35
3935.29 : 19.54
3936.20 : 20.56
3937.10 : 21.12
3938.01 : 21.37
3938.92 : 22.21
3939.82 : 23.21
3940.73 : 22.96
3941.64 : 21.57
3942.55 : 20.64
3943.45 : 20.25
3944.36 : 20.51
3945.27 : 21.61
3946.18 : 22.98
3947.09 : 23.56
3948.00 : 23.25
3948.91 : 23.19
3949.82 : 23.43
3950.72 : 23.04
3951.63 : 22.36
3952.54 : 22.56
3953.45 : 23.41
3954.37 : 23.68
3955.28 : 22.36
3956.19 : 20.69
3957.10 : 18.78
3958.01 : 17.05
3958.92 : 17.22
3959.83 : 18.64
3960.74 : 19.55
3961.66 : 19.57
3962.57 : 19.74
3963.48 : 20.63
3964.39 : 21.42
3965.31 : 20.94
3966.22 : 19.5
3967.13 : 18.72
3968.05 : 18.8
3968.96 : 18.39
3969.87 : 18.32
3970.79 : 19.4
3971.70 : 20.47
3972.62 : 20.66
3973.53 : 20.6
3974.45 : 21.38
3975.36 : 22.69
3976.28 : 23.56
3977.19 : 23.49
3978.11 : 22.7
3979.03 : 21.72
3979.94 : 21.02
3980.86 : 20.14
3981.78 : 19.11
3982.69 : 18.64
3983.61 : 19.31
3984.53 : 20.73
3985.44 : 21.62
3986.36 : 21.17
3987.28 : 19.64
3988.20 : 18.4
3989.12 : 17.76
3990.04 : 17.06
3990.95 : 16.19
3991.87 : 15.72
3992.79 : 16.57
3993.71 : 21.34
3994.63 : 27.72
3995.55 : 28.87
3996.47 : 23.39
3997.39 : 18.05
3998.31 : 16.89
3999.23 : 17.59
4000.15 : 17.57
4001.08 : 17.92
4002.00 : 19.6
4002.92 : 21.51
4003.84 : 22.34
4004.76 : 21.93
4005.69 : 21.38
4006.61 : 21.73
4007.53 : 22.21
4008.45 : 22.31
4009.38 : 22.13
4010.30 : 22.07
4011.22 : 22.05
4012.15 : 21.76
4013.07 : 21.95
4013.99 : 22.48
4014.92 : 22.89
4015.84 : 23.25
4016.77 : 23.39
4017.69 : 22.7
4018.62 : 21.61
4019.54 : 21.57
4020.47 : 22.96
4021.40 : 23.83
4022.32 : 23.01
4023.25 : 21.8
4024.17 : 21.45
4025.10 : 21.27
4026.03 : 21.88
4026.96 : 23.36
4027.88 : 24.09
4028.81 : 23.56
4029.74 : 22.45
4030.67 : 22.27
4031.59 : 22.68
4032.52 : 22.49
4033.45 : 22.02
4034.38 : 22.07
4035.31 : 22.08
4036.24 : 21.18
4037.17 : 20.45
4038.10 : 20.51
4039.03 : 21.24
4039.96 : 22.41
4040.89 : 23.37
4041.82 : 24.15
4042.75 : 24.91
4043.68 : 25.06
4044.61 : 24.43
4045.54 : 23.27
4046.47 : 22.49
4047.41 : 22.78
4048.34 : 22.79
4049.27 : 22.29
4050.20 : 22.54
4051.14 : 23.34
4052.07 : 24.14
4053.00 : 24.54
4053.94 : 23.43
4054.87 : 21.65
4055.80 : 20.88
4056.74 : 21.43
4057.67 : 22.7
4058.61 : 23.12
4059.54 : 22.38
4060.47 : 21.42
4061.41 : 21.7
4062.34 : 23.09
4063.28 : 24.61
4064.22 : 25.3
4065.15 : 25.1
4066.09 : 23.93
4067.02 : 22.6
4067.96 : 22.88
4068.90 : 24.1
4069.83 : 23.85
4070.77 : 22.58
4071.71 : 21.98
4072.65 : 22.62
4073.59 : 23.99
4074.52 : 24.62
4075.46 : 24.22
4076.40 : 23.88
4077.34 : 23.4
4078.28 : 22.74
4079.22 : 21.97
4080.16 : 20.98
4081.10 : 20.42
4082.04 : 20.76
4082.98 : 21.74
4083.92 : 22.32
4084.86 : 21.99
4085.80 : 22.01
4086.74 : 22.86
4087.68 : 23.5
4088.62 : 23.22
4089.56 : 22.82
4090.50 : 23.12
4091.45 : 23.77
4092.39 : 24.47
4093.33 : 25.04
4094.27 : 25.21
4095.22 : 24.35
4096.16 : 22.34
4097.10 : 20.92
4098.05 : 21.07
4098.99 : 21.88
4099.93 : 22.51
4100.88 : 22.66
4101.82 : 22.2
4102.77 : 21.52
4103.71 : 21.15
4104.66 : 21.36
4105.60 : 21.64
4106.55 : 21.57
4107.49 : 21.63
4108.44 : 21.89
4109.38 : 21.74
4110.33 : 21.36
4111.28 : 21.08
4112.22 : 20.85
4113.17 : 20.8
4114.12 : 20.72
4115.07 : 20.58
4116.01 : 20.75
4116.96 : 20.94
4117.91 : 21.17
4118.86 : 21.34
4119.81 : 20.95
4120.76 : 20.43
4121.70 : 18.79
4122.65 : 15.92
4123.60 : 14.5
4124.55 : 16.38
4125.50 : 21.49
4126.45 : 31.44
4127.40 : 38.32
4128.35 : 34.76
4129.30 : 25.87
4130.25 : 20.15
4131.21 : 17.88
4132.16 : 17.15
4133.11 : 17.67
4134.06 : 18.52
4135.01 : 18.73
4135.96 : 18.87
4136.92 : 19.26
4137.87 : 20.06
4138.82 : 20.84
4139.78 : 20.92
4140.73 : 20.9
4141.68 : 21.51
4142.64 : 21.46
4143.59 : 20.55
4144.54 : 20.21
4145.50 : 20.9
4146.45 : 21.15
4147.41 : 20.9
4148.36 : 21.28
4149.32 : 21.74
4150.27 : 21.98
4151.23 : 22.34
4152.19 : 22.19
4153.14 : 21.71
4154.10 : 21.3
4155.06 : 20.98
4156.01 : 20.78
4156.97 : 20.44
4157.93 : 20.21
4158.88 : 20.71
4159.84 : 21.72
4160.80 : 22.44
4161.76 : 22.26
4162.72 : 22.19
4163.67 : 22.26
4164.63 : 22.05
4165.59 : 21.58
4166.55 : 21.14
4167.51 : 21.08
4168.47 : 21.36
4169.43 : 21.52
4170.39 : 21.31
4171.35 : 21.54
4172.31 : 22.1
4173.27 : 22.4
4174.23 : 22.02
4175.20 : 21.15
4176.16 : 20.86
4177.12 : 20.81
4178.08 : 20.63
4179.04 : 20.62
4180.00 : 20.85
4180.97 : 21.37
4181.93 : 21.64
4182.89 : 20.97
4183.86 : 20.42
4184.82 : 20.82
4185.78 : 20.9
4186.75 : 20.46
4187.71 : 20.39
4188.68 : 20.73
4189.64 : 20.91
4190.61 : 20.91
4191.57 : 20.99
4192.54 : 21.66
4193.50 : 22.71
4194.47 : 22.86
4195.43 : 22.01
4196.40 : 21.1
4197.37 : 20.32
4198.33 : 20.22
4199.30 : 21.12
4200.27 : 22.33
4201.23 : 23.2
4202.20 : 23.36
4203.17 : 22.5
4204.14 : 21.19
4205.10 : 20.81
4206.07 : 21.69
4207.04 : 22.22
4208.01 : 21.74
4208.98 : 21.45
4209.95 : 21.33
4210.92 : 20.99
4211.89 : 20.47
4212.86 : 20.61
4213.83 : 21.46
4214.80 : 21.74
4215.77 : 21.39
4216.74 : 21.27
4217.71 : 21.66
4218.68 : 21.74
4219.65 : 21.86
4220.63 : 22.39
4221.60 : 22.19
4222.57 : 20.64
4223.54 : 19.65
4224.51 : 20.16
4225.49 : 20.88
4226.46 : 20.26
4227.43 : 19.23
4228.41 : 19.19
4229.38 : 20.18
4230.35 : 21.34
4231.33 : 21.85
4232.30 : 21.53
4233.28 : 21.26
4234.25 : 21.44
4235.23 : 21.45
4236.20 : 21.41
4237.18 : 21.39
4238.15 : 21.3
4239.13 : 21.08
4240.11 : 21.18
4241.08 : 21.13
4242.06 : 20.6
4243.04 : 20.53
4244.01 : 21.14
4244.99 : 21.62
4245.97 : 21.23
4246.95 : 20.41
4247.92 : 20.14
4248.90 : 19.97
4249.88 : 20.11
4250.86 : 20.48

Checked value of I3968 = 20.5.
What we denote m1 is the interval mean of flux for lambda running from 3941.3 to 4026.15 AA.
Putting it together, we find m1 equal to 21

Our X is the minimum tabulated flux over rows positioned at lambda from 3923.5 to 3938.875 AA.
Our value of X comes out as 19.09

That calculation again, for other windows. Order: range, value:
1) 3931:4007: 15.72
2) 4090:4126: 14.5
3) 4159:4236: 19.19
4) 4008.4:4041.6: 20.45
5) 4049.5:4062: 20.88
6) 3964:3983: 18.32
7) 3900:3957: 17.59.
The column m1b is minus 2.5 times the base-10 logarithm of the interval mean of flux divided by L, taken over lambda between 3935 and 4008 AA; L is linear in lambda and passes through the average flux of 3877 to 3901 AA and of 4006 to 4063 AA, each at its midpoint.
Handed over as 0.12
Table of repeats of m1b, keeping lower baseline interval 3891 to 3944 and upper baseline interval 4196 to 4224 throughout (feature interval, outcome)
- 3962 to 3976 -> 0.09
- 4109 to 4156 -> 0.02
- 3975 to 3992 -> 0.09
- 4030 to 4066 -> -0.05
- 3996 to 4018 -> 0.03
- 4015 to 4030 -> -0.04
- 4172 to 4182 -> 0.01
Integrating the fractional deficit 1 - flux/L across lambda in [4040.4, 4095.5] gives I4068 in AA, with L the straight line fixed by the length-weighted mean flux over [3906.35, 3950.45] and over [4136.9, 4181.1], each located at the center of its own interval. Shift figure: -4.40 AA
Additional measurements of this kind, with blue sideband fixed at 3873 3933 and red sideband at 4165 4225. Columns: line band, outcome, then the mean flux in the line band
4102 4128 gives 0.18 AA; 21.6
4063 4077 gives -1.15 AA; 23.7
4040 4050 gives -0.65 AA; 23.5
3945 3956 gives -0.21 AA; 22.9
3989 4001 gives 1.45 AA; 19.6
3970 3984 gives 0.89 AA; 20.9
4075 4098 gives -1.00 AA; 22.8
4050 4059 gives -0.32 AA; 22.8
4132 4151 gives 1.13 AA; 20.3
